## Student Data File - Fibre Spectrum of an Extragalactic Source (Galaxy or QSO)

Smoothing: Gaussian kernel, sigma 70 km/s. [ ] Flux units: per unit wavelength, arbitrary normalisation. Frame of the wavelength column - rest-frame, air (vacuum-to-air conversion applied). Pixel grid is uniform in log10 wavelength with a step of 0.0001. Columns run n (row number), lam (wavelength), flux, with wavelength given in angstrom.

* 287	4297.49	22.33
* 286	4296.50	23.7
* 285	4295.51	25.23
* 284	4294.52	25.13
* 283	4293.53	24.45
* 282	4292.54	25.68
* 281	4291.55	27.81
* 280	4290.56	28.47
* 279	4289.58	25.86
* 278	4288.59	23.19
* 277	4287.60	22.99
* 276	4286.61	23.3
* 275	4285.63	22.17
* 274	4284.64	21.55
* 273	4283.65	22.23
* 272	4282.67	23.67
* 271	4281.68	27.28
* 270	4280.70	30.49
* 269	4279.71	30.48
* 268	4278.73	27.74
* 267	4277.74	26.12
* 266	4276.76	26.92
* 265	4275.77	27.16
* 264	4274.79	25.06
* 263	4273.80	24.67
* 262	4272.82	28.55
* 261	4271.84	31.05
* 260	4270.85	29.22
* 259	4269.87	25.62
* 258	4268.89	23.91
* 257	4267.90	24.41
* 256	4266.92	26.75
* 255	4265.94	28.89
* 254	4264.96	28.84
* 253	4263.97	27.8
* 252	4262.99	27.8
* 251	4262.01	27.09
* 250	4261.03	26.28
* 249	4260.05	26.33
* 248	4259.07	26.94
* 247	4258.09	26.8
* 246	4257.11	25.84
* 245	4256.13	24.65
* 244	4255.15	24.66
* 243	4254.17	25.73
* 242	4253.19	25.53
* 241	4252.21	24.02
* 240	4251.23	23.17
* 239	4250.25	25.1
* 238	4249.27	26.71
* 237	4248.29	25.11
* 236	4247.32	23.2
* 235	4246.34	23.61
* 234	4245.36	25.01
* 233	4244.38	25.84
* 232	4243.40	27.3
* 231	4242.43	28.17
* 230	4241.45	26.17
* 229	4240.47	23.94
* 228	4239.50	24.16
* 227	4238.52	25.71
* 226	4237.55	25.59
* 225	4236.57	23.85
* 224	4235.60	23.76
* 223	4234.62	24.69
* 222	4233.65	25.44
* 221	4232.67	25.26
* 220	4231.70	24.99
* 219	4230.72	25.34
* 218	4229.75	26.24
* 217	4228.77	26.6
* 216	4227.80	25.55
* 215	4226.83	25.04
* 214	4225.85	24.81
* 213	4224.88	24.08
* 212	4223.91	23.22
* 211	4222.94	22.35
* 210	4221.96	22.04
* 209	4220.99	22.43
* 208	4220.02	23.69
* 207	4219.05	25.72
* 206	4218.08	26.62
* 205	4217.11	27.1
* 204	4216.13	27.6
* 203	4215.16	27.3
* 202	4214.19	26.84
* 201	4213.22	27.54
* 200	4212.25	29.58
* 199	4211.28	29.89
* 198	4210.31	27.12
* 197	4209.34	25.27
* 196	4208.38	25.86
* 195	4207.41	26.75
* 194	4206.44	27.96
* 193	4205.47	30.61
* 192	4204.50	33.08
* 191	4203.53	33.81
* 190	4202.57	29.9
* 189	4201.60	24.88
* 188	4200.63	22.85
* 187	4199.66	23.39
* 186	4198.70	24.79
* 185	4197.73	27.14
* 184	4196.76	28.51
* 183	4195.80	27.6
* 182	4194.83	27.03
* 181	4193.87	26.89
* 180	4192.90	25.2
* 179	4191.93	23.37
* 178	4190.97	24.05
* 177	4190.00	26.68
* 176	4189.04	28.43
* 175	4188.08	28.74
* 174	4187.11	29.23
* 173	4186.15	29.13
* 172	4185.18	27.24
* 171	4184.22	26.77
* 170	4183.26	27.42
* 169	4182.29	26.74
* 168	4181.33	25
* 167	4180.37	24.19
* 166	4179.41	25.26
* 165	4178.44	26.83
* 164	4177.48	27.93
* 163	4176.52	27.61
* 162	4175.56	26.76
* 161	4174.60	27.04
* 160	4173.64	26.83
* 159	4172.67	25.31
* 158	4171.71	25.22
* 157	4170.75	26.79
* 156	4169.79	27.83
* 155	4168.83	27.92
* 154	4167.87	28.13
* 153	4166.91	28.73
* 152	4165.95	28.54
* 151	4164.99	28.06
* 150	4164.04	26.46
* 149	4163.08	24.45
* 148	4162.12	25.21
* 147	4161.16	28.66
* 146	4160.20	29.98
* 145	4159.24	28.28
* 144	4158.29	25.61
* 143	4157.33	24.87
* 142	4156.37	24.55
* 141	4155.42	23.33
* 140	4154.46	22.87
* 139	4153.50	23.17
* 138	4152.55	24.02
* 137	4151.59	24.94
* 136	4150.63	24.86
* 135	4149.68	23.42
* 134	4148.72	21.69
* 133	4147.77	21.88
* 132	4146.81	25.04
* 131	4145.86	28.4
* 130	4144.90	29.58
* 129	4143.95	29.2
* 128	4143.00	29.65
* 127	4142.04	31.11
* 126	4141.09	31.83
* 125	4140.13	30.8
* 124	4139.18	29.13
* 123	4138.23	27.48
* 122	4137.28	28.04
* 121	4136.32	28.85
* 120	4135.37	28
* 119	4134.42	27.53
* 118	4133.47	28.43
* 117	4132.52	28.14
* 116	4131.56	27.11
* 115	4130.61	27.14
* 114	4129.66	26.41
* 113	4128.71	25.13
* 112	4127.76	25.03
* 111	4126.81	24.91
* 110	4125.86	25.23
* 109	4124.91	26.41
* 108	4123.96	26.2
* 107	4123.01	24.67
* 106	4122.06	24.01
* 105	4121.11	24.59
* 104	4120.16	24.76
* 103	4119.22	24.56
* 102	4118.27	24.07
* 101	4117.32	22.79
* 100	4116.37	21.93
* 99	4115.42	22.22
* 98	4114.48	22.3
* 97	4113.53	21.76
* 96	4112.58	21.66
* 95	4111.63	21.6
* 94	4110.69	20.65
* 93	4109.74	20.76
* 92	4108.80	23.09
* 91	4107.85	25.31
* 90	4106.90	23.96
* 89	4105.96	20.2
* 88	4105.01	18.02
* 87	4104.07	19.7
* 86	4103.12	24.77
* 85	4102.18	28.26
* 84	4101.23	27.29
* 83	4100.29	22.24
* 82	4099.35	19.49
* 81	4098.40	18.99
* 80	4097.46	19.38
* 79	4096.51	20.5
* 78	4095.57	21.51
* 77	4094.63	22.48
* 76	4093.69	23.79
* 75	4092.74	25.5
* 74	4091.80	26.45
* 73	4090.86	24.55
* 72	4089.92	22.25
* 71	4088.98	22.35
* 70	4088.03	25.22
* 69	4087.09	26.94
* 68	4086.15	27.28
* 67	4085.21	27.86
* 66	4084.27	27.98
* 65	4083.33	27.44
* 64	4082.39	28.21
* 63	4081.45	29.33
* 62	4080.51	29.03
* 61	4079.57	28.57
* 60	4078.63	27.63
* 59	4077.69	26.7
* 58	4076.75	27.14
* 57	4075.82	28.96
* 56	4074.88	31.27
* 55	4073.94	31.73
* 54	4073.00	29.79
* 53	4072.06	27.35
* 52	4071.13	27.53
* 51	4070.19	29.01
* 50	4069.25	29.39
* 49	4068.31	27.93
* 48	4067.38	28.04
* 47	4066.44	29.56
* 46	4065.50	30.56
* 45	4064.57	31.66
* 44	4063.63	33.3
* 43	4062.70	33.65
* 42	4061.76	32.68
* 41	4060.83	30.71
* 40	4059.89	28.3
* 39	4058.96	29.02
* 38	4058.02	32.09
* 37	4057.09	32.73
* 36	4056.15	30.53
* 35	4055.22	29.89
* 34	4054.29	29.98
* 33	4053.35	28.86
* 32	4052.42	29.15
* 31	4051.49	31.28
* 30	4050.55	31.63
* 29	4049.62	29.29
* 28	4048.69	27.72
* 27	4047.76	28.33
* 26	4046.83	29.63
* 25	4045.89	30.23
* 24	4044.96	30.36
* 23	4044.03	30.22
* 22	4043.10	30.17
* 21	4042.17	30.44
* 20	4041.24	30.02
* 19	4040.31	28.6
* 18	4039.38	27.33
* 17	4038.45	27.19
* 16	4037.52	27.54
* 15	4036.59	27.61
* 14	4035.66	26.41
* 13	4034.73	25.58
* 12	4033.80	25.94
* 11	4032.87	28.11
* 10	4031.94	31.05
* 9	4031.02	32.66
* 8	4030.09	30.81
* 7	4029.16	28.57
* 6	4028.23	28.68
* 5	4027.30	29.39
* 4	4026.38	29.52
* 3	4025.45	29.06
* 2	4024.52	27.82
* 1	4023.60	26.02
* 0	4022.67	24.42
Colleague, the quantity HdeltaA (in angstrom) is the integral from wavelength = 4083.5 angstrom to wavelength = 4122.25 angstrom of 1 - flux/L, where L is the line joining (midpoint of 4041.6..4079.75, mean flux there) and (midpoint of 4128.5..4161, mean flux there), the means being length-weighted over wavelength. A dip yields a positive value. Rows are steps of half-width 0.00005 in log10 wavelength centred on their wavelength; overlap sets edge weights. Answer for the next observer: 6.9 angstrom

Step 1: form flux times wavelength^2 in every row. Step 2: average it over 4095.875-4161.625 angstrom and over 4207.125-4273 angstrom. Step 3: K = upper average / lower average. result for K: 1.09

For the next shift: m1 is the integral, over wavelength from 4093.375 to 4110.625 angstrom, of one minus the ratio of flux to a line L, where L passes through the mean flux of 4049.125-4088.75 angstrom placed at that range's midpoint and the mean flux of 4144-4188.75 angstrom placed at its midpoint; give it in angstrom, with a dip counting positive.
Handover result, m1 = 3.8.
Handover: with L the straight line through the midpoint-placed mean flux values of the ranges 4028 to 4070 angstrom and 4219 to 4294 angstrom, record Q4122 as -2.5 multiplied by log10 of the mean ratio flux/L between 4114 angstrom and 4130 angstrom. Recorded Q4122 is 0.16 mag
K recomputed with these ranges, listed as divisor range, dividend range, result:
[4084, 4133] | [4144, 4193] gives 1.14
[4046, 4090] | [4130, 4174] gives 0.96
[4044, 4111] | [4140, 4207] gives 1.04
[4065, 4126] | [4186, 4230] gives 1.12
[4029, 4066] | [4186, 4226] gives 0.97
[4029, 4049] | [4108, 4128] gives 0.85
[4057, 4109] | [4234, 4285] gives 1.06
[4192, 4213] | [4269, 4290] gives 0.98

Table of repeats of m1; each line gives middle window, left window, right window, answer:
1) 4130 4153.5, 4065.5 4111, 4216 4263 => -1.7 angstrom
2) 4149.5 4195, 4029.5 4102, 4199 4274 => 0.7 angstrom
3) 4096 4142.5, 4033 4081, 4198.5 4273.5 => 5.9 angstrom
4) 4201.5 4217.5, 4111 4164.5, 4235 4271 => -1.6 angstrom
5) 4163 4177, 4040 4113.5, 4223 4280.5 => -0.4 angstrom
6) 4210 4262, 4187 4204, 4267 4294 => 1.7 angstrom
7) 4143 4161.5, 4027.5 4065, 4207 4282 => 1.4 angstrom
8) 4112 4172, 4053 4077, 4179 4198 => 4.1 angstrom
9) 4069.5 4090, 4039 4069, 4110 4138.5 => 0.3 angstrom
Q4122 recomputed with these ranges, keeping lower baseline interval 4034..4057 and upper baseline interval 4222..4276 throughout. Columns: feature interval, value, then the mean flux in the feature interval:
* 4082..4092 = 0.10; 26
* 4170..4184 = 0.02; 26.4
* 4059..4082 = -0.03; 29.6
